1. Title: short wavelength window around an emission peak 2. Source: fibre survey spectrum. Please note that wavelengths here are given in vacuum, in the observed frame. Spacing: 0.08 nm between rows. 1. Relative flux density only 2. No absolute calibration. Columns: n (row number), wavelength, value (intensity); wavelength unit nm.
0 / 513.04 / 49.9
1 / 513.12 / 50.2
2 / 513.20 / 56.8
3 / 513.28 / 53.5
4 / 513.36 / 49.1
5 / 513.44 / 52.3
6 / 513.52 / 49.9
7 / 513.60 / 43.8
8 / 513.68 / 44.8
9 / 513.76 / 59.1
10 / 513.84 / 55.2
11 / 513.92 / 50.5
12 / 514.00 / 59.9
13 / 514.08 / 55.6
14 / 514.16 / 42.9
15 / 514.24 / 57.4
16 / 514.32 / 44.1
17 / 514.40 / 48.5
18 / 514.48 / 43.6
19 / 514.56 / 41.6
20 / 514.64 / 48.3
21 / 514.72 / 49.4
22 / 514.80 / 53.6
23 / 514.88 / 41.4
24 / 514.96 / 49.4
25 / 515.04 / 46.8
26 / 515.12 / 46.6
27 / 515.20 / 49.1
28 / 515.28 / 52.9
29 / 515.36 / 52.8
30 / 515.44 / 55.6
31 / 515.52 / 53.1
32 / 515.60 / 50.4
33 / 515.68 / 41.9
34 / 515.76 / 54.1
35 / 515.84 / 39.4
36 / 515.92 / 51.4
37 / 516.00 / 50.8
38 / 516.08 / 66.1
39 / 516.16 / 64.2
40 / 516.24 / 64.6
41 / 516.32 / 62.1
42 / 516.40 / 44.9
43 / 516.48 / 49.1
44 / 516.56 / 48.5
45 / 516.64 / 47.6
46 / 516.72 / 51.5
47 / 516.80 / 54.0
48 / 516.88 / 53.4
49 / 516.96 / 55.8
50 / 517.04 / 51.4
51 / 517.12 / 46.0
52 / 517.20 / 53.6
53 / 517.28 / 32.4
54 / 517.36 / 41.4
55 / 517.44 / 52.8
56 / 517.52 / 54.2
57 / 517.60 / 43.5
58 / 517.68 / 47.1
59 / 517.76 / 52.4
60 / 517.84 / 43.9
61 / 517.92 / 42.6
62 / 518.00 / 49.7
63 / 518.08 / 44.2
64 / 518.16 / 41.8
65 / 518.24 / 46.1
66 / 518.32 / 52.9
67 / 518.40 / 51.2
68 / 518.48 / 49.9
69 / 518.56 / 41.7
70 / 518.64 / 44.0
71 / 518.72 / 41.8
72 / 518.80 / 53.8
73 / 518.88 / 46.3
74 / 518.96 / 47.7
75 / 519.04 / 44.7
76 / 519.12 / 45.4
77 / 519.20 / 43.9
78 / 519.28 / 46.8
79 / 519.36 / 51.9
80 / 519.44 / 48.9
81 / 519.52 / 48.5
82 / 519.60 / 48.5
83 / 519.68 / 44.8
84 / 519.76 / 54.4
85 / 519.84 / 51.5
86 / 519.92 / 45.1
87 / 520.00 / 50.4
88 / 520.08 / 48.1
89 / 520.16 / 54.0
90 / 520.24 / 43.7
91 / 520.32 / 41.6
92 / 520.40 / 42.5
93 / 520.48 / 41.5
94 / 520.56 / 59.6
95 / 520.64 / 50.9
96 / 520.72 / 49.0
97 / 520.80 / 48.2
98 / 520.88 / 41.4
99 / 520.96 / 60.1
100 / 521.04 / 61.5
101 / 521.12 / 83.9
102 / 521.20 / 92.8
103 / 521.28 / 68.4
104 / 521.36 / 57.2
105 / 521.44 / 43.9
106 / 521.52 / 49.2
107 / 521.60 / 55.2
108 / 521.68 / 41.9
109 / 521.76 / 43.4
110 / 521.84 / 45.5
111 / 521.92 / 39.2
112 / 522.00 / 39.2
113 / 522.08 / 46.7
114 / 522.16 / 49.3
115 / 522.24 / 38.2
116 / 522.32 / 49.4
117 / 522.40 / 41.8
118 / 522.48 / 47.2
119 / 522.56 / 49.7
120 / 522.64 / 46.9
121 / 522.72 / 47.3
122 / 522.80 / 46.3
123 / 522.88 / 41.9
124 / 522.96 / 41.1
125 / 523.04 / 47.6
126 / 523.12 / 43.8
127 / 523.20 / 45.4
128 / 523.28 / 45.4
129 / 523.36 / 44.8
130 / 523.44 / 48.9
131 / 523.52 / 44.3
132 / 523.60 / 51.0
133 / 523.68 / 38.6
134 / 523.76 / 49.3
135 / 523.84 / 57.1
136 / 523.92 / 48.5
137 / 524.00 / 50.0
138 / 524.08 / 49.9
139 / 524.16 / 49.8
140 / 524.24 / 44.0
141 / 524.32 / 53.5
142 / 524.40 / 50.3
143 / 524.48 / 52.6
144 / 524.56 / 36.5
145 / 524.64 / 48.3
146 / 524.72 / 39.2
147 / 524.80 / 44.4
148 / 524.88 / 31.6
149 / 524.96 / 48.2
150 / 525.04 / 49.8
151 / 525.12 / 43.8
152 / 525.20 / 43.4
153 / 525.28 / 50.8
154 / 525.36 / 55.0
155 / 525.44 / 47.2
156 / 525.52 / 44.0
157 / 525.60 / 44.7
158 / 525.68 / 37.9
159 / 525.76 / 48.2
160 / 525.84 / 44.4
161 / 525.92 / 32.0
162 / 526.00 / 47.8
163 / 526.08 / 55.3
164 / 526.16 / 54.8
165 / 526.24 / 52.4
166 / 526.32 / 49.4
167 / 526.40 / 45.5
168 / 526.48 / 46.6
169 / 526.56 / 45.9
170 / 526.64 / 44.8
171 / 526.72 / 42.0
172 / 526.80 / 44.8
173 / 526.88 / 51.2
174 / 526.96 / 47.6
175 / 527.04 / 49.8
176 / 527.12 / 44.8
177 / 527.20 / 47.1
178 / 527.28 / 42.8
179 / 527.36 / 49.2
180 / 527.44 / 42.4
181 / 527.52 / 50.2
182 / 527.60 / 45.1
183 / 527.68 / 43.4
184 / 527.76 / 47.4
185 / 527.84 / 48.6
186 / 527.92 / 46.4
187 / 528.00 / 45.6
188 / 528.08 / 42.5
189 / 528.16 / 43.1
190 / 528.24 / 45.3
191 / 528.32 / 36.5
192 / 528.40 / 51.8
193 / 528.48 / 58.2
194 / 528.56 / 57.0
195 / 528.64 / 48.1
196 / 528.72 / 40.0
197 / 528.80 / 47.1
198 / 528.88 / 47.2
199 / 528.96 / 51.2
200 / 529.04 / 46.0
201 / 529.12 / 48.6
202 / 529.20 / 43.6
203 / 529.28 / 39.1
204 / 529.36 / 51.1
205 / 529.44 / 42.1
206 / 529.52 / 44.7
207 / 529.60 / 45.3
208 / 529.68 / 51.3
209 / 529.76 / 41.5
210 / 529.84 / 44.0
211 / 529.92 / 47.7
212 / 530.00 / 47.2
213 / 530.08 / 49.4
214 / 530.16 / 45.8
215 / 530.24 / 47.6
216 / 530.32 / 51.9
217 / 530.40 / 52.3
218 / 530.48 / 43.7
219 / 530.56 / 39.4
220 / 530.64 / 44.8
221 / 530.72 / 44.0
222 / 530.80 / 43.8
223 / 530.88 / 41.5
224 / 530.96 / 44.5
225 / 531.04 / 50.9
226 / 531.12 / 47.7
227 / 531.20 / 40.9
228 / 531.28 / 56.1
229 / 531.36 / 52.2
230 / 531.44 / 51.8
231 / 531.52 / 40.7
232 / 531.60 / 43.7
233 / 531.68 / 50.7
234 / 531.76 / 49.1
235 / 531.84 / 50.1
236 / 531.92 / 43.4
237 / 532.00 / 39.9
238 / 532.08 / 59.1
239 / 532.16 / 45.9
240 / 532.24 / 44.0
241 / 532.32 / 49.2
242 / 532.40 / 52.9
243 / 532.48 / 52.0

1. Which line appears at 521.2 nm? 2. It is [O III] 5007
